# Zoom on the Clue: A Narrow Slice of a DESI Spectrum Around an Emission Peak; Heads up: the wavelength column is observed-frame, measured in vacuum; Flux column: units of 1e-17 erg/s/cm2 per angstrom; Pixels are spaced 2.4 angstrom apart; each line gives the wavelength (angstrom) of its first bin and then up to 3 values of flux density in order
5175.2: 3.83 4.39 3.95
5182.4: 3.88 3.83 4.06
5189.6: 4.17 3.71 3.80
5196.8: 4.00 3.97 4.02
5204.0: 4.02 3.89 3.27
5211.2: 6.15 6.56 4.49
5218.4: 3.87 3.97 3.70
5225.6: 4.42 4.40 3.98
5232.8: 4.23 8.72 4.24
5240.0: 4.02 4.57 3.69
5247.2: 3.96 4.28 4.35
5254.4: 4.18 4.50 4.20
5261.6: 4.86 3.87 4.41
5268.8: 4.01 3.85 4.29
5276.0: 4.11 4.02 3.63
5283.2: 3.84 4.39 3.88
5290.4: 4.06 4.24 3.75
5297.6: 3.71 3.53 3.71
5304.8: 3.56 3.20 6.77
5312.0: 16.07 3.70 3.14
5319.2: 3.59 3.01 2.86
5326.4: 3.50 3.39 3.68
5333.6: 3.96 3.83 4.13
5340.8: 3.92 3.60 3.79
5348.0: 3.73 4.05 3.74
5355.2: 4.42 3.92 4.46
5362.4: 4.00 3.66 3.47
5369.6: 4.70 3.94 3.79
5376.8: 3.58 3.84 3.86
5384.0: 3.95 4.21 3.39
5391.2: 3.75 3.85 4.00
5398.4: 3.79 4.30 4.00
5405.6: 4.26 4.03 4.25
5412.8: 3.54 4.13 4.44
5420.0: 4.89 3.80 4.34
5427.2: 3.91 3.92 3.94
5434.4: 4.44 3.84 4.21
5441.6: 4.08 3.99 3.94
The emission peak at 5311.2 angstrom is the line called H-beta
